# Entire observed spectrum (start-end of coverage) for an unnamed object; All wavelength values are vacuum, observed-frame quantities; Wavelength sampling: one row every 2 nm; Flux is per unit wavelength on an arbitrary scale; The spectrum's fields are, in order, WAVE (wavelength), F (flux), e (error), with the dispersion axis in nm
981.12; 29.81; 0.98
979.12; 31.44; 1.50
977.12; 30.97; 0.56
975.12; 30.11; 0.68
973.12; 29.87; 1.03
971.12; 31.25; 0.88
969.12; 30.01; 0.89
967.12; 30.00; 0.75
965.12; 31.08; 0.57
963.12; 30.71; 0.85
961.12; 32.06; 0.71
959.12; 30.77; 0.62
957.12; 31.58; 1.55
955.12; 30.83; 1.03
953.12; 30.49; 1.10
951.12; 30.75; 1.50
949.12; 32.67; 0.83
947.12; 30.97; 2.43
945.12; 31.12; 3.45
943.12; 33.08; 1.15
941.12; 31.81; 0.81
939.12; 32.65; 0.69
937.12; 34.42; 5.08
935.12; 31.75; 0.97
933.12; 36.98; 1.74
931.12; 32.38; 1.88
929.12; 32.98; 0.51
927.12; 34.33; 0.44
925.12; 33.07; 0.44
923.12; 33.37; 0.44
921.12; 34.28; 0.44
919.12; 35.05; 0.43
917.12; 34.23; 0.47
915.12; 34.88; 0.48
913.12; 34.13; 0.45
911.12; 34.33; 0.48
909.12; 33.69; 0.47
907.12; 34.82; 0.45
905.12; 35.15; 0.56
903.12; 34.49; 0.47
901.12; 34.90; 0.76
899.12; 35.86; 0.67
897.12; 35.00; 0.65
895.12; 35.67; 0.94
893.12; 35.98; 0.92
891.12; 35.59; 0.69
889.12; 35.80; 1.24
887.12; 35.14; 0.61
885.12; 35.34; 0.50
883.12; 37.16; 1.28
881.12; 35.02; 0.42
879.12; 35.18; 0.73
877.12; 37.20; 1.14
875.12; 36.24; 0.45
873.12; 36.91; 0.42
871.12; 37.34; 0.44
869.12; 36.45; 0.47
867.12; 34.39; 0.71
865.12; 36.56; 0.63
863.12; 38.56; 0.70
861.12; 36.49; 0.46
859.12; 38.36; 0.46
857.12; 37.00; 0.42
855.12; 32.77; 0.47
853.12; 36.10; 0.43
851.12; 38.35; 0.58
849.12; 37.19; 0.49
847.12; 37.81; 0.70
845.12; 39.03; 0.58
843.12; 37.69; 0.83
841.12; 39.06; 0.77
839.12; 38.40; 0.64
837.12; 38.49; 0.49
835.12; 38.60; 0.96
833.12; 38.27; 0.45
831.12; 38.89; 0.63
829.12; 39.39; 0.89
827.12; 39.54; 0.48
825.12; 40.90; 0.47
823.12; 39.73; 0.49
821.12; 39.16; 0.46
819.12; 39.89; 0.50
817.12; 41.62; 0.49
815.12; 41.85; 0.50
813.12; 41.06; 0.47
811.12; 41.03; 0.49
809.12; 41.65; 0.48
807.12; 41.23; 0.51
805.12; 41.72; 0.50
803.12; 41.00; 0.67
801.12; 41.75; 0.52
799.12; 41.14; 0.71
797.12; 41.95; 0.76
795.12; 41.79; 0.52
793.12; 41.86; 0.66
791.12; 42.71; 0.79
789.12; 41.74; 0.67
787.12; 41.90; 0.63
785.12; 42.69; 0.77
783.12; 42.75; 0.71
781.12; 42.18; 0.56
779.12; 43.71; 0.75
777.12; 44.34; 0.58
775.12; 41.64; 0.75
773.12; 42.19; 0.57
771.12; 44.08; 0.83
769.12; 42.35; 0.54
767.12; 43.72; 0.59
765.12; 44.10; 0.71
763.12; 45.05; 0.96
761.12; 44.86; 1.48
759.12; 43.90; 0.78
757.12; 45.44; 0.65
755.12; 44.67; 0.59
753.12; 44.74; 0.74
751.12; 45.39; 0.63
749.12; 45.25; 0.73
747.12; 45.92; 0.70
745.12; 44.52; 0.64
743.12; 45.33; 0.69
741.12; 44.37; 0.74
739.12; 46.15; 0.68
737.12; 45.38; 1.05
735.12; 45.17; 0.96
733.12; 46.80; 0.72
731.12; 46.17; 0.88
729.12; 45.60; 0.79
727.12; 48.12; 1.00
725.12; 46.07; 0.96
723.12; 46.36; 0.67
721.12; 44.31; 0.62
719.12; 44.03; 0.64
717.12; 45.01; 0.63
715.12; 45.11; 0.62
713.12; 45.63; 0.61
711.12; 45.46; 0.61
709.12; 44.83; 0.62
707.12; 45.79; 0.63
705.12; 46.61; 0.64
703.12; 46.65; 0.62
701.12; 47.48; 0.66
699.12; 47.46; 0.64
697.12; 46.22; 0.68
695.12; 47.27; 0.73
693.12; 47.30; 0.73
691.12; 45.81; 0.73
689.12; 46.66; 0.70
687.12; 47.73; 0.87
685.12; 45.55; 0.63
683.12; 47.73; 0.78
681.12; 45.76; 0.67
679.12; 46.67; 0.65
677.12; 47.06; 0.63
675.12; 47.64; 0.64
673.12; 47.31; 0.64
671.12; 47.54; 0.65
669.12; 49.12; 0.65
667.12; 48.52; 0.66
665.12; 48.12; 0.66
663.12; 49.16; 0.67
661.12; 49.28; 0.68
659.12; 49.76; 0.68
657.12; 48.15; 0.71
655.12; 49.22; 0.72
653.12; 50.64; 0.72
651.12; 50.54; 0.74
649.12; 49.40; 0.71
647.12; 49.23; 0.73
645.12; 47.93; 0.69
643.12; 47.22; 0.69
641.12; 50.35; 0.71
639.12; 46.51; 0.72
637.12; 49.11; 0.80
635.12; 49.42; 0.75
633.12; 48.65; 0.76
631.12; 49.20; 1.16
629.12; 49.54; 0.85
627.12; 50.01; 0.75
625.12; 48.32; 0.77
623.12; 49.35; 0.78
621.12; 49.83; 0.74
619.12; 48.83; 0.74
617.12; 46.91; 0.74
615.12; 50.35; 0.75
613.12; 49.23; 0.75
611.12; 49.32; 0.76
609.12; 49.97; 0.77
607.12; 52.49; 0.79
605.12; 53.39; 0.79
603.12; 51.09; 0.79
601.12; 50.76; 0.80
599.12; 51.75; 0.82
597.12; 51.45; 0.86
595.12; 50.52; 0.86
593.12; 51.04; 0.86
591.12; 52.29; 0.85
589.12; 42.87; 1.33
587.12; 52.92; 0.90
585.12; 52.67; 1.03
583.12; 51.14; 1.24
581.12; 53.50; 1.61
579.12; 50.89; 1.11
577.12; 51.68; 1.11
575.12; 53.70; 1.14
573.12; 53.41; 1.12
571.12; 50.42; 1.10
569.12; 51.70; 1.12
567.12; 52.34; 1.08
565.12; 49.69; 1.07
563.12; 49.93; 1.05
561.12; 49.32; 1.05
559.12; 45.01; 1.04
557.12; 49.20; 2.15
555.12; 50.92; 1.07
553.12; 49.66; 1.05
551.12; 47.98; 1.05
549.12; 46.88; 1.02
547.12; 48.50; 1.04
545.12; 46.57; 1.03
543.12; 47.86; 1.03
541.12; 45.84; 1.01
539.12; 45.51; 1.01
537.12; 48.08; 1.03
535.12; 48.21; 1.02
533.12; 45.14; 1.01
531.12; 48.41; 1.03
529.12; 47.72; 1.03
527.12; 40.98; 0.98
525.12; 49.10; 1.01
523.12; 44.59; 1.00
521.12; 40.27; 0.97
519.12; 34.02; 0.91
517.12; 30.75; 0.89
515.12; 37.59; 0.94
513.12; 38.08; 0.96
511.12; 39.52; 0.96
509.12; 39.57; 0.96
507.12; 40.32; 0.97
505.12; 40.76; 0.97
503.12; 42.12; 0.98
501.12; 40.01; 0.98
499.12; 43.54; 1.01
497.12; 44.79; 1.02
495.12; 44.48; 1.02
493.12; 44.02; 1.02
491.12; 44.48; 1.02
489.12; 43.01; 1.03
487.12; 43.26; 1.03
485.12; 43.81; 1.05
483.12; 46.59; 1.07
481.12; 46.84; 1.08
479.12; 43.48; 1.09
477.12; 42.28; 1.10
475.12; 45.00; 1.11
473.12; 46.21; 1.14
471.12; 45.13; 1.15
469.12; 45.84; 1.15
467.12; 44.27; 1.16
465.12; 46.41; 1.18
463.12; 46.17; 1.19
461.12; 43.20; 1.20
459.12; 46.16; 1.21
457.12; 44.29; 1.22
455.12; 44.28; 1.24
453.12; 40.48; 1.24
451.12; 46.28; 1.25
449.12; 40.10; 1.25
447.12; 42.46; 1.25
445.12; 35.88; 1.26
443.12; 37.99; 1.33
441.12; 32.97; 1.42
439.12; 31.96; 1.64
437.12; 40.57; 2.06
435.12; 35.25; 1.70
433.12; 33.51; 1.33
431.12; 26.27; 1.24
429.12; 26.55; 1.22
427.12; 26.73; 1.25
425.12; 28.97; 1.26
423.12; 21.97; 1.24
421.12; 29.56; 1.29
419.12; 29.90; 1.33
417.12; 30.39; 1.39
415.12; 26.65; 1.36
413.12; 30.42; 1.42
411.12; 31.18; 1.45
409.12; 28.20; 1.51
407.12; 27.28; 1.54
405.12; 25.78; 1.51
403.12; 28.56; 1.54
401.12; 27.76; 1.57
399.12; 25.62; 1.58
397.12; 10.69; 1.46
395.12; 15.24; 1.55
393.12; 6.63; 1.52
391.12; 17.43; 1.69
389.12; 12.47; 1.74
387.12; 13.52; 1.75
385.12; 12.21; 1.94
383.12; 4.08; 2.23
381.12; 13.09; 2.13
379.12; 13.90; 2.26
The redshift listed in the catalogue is 0.00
